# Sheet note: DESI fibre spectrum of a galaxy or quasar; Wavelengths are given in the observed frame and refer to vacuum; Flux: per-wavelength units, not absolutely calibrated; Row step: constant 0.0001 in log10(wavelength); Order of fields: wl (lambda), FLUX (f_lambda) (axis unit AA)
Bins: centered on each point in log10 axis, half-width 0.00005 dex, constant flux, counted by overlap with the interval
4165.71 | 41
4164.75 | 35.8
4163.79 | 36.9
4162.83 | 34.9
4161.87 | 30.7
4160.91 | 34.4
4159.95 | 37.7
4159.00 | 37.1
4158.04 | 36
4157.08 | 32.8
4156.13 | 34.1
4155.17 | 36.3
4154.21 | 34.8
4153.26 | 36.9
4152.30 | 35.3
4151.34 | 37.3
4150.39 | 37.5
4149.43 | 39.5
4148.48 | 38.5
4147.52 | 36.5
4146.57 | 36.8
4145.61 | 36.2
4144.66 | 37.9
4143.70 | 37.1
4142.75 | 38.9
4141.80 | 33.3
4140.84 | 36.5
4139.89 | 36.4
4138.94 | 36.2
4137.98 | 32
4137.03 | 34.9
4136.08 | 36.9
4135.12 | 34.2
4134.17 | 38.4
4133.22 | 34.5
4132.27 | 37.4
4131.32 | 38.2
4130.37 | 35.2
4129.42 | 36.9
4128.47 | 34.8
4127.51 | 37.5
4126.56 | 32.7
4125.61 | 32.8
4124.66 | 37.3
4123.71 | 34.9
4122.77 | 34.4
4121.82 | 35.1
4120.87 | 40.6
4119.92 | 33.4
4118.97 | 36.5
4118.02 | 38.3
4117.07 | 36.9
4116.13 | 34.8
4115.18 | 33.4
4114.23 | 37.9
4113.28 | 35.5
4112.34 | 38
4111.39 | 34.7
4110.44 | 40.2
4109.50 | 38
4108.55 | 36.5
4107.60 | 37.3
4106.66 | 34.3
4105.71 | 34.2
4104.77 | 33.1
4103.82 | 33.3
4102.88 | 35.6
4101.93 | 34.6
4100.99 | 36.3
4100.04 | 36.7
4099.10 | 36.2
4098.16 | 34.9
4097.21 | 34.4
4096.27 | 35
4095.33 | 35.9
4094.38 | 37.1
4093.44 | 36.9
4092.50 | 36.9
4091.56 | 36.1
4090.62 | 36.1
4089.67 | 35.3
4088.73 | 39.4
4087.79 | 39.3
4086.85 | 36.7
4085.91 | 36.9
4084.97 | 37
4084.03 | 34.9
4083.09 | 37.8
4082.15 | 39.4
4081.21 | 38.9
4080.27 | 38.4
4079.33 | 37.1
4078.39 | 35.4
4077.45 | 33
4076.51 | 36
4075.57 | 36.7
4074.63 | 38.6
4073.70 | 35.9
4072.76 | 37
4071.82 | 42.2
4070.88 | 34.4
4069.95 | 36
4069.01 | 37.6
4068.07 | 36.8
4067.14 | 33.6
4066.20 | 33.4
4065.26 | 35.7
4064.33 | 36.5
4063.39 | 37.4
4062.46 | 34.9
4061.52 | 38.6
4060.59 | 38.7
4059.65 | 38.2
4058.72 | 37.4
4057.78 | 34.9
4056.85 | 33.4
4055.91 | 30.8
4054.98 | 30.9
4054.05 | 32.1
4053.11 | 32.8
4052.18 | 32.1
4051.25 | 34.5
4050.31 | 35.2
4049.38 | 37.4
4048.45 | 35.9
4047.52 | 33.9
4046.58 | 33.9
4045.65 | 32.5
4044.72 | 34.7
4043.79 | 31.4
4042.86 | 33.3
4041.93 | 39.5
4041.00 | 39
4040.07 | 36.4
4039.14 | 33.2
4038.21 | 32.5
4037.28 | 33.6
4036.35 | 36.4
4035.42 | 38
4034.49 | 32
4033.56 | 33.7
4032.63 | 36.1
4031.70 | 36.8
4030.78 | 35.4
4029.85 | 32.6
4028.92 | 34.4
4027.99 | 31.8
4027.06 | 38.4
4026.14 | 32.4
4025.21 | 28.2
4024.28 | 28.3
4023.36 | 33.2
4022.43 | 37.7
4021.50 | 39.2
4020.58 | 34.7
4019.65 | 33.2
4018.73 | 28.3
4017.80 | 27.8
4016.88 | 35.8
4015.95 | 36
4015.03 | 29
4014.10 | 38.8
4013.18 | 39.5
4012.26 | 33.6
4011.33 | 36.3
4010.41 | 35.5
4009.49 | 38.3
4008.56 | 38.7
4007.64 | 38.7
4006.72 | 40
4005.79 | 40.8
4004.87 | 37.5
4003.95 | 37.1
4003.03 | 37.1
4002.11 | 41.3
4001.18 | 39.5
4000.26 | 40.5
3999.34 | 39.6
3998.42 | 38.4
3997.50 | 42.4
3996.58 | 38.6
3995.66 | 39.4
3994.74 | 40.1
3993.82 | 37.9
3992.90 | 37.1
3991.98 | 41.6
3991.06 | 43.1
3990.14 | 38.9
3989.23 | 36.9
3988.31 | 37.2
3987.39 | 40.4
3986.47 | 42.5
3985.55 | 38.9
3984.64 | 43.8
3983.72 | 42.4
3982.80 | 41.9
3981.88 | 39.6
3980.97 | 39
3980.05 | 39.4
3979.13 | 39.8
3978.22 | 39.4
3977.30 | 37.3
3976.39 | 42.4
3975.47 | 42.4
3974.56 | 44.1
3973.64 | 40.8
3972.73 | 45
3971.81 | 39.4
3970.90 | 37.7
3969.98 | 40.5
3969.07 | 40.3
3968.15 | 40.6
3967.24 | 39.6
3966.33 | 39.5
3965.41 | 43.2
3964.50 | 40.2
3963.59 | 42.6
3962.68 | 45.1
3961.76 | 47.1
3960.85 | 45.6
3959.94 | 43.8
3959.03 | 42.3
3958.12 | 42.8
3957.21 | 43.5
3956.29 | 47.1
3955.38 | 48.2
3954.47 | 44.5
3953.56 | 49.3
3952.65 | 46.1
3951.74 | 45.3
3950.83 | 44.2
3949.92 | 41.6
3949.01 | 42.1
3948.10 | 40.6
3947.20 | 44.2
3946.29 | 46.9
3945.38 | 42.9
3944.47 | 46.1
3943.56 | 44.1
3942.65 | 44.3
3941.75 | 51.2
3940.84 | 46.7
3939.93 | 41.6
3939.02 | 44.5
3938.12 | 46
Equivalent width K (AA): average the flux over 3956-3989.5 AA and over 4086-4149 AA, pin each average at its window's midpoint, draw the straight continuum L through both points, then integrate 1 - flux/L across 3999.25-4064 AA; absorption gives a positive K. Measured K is 6.6 AA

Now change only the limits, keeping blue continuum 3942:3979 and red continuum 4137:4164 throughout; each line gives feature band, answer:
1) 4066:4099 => 1.63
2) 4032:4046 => 1.85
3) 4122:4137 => 0.43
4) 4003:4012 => 0.74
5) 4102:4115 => 0.56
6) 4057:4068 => 0.85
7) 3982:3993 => 0.42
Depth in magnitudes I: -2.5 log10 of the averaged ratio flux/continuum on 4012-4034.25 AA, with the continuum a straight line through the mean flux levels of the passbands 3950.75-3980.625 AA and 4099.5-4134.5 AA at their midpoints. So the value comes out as 0.18 mag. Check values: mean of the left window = 42.7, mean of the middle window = 33.9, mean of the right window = 35.9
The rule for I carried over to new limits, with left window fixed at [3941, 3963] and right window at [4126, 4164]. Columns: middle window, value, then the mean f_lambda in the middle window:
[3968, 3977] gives 0.07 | 41.3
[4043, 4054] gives 0.19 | 33.9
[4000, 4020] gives 0.16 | 36.5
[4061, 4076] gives 0.08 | 36.6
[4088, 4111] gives 0.06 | 36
